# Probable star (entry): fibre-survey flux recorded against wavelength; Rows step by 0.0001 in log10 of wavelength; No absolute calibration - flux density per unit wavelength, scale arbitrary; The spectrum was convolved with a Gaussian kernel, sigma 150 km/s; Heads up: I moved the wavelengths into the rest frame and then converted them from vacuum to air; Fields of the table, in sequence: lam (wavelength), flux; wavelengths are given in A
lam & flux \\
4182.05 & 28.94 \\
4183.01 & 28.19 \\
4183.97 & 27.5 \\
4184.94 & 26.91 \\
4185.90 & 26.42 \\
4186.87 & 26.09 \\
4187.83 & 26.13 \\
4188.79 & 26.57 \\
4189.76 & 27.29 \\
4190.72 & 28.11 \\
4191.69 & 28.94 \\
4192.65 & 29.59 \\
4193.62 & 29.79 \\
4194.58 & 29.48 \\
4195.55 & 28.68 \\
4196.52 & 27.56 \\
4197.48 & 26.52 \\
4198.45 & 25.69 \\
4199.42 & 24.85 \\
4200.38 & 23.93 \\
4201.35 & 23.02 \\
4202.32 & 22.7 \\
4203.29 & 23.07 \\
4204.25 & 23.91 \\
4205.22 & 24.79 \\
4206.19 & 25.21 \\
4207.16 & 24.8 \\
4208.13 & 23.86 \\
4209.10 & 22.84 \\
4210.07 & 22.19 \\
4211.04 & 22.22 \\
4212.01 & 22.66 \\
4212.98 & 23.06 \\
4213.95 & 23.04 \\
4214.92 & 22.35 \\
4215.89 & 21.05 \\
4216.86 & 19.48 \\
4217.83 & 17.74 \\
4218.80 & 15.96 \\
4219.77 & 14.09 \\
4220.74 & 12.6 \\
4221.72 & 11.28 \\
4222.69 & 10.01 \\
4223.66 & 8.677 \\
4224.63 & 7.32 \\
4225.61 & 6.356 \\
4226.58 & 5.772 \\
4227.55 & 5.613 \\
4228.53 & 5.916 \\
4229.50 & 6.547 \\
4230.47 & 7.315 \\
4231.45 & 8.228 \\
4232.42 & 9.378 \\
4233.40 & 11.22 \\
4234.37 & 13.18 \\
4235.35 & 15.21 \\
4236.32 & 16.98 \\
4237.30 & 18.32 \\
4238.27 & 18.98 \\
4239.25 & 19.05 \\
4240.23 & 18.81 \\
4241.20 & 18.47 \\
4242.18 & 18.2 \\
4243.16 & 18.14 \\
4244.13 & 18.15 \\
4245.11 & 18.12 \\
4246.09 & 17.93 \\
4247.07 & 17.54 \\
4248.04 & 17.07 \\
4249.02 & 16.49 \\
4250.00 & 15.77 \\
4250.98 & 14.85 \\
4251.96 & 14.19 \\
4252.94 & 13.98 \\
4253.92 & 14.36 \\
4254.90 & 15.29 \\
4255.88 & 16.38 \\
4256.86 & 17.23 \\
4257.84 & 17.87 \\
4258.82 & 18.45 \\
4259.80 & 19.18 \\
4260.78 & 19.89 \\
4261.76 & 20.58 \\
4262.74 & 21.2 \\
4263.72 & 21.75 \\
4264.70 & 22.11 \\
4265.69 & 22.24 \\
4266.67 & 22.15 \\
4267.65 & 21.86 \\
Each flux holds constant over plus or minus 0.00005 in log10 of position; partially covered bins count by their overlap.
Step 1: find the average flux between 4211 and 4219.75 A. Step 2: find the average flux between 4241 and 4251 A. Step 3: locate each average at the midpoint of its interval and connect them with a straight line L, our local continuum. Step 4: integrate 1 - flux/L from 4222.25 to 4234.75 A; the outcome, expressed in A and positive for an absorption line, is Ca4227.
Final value 7.2 A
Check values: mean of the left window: 20.4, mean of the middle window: 8.07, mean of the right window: 17.4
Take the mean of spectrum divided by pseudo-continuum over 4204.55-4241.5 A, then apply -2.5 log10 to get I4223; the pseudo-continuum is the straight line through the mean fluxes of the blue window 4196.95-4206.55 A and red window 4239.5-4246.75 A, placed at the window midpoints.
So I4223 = 0.33 mag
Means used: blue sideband 24.4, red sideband 18.3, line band 15.8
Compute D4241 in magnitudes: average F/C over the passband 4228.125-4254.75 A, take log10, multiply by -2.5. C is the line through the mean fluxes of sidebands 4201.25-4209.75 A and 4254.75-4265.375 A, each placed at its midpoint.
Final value 0.35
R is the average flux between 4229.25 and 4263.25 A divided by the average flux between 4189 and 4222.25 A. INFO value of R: 0.69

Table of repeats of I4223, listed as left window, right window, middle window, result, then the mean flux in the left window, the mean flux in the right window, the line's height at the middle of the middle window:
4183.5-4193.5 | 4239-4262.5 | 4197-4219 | 0.06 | 27.4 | 17.4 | 24.3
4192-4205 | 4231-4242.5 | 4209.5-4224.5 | 0.21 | 26.1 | 15.5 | 21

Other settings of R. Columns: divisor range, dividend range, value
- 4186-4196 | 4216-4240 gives 0.43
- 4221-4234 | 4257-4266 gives 2.50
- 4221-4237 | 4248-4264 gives 1.83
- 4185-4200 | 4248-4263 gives 0.62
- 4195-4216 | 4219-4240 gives 0.47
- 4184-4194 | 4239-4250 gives 0.65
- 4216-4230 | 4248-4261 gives 1.52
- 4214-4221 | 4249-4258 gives 0.86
